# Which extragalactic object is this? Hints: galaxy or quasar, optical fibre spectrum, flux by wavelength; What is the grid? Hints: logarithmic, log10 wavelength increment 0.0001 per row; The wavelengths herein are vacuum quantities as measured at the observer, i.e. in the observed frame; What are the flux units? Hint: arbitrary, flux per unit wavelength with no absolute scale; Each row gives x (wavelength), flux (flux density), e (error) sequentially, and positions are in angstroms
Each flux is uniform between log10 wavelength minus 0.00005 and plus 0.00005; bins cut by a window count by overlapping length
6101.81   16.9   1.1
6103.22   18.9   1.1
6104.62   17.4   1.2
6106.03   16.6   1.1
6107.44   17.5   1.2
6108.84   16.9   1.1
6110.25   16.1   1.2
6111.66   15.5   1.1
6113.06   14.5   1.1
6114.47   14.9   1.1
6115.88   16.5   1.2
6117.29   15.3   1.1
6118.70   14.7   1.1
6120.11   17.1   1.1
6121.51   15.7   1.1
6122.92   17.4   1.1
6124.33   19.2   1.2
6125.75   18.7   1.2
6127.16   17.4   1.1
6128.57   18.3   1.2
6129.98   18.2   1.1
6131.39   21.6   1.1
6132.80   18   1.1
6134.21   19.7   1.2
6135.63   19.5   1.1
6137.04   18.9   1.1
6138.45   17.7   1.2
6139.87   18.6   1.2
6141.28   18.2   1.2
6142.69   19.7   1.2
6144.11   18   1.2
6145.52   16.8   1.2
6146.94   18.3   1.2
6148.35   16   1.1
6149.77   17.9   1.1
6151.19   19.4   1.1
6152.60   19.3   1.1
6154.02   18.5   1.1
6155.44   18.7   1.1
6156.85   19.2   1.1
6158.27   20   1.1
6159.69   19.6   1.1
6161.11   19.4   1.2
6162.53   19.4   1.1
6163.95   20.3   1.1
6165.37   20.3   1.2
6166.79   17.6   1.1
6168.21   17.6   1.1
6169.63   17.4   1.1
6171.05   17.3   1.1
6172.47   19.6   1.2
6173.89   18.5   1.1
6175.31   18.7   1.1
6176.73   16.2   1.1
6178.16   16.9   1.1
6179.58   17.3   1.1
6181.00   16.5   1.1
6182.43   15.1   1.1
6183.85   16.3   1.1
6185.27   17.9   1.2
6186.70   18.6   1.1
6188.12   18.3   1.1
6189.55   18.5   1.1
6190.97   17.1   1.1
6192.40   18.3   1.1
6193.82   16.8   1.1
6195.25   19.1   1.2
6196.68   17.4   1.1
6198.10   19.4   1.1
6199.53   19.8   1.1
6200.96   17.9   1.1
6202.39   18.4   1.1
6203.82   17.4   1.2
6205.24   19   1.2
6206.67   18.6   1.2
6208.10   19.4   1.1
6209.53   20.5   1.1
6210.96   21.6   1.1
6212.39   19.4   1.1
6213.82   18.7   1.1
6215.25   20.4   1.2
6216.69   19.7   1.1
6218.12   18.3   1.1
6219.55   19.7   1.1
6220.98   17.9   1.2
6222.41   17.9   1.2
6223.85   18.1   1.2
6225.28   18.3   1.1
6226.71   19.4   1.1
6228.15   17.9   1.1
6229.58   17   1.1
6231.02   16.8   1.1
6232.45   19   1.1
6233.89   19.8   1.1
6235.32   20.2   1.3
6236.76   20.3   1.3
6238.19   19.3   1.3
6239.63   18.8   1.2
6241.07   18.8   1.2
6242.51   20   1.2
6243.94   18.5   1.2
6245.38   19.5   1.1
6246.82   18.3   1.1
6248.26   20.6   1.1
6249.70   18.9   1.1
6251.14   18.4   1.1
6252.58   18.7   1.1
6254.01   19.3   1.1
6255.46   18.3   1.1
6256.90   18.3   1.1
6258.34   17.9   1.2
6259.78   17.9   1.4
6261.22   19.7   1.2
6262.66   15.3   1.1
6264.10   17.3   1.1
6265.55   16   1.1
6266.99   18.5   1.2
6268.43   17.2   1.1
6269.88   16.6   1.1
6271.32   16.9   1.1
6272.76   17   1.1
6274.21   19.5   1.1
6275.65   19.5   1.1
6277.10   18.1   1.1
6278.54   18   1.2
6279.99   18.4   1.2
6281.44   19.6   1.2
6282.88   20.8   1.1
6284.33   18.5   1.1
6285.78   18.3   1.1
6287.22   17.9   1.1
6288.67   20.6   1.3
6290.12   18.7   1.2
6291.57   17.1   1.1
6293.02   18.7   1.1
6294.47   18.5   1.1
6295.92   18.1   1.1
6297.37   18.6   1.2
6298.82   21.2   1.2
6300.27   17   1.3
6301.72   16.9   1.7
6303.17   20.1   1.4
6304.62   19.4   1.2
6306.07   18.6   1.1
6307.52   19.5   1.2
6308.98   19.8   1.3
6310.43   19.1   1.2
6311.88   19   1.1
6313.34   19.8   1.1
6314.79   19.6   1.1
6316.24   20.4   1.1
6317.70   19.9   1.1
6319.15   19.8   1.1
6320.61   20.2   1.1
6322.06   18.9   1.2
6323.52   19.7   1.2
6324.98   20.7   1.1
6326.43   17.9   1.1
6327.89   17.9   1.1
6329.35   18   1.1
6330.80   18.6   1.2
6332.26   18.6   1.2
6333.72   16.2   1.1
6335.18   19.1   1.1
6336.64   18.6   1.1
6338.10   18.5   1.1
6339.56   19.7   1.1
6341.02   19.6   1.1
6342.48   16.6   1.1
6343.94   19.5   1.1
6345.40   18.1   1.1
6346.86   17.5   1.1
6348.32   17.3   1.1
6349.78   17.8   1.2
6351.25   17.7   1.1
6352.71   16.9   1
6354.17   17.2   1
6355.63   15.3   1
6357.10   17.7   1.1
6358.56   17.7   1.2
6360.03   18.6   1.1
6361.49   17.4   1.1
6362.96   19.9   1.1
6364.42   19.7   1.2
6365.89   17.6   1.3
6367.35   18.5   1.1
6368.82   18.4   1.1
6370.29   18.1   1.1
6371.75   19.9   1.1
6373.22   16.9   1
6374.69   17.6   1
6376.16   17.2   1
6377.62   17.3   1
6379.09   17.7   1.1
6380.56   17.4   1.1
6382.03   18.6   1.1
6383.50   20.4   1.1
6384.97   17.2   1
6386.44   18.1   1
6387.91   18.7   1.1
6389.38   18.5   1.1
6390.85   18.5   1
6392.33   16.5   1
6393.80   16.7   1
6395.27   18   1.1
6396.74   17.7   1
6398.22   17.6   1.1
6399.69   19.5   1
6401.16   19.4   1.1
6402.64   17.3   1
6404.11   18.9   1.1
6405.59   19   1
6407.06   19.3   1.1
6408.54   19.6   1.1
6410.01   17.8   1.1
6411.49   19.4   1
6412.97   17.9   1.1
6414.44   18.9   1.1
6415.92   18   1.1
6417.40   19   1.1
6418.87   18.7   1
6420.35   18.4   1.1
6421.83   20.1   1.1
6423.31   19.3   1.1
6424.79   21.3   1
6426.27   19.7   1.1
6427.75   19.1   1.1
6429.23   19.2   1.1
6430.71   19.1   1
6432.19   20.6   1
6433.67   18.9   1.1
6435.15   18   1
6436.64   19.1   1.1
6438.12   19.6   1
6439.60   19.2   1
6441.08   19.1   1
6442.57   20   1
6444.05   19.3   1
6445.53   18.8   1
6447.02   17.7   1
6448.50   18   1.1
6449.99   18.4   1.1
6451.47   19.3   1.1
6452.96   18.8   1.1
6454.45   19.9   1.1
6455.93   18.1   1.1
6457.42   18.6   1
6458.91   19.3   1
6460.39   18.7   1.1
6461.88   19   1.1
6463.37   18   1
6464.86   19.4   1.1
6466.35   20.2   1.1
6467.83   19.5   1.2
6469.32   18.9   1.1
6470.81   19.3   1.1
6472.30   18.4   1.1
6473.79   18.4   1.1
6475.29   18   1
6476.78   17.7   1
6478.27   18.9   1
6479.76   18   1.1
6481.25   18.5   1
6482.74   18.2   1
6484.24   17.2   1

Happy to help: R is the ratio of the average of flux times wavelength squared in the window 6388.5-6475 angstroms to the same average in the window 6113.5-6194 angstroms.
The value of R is 1.14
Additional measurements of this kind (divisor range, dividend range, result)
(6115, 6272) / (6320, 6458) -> 1.07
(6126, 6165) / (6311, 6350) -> 1.06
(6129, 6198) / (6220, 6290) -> 1.04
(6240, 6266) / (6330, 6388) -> 1.01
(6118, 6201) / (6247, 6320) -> 1.07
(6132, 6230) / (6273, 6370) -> 1.06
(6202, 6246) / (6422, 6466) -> 1.08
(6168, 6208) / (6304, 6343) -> 1.11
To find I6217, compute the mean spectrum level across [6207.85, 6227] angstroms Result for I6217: 19.2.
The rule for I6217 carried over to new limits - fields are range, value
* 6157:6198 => 18.1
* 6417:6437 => 19.3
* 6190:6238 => 18.8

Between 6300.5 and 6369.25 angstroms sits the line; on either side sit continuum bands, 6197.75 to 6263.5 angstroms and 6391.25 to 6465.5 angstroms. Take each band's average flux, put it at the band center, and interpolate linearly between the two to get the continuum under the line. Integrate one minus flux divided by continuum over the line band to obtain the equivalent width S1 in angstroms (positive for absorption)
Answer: 1.0 angstroms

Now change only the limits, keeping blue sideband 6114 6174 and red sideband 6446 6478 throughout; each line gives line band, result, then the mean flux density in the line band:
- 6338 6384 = 1.3 angstroms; 18.1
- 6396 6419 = 0.0 angstroms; 18.6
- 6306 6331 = -1.1 angstroms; 19.3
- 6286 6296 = 0.0 angstroms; 18.5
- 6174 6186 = 0.9 angstroms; 16.9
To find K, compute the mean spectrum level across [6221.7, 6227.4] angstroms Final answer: 18.4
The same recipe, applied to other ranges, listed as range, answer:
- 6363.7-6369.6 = 18.5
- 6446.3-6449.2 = 17.9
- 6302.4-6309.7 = 19.5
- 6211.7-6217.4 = 19.5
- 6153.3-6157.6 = 18.8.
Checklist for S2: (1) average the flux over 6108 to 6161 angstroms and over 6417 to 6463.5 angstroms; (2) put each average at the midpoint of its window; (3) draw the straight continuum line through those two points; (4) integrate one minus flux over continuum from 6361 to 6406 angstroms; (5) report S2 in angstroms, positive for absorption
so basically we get 1.6 angstroms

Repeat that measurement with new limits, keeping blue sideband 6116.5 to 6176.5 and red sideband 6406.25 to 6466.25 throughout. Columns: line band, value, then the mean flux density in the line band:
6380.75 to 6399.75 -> 0.84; 18.1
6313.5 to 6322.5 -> -0.52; 19.8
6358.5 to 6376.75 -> 0.55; 18.3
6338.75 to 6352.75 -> 0.51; 18.1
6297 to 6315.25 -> -0.39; 19.1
